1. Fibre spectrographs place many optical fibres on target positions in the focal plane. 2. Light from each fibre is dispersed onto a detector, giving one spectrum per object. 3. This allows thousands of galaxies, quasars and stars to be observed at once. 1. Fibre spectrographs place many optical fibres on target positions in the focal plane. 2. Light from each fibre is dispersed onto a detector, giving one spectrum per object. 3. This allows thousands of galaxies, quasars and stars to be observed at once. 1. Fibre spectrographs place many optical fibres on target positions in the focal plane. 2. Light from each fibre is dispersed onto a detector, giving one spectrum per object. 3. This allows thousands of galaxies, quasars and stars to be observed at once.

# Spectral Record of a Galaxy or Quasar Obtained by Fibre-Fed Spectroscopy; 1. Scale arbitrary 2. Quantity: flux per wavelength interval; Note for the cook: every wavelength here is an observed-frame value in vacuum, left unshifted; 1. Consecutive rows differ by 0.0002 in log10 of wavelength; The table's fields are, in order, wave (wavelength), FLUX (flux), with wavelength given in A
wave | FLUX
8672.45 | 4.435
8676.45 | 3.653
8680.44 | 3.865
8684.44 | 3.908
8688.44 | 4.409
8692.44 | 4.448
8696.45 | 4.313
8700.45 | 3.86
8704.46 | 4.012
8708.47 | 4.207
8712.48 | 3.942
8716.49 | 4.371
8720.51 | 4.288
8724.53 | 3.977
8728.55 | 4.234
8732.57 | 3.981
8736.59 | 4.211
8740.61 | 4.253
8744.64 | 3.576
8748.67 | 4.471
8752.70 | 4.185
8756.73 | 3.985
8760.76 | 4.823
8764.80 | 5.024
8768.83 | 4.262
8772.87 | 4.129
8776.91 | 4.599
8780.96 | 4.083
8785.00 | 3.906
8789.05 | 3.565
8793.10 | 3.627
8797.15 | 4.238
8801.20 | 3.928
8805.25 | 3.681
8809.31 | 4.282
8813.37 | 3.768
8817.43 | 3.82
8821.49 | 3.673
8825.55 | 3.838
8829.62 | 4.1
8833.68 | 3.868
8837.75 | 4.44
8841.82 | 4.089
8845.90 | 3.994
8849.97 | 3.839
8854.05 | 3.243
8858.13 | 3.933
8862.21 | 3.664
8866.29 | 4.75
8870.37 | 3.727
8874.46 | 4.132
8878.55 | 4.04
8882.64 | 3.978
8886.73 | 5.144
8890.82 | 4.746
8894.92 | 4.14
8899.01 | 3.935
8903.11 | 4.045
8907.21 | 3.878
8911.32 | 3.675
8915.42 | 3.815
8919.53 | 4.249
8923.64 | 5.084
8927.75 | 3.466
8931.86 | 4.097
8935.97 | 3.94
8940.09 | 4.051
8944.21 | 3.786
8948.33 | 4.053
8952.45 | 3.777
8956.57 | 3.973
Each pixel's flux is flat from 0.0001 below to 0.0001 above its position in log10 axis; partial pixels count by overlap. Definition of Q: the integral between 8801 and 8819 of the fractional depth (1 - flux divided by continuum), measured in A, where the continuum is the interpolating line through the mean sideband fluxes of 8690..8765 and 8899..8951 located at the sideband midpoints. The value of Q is 1.0 A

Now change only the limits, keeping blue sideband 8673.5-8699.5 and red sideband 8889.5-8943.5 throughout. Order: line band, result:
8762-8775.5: -1.3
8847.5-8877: 1.3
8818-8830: 0.7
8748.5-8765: -1.4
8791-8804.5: 0.6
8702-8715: 0.1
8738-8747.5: 0.3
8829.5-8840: -0.2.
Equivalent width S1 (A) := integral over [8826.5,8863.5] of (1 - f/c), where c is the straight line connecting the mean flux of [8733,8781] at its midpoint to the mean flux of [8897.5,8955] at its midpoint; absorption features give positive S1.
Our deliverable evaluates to 2.0 A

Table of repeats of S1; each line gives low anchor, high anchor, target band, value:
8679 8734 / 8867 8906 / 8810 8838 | 1.9 A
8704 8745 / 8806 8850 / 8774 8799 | 0.2 A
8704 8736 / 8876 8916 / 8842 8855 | 1.1 A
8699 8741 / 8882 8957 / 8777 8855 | 3.6 A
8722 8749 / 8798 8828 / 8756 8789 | -2.8 A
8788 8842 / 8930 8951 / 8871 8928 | -3.1 A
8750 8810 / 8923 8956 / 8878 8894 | -1.8 A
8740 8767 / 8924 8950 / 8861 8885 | 0.1 A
